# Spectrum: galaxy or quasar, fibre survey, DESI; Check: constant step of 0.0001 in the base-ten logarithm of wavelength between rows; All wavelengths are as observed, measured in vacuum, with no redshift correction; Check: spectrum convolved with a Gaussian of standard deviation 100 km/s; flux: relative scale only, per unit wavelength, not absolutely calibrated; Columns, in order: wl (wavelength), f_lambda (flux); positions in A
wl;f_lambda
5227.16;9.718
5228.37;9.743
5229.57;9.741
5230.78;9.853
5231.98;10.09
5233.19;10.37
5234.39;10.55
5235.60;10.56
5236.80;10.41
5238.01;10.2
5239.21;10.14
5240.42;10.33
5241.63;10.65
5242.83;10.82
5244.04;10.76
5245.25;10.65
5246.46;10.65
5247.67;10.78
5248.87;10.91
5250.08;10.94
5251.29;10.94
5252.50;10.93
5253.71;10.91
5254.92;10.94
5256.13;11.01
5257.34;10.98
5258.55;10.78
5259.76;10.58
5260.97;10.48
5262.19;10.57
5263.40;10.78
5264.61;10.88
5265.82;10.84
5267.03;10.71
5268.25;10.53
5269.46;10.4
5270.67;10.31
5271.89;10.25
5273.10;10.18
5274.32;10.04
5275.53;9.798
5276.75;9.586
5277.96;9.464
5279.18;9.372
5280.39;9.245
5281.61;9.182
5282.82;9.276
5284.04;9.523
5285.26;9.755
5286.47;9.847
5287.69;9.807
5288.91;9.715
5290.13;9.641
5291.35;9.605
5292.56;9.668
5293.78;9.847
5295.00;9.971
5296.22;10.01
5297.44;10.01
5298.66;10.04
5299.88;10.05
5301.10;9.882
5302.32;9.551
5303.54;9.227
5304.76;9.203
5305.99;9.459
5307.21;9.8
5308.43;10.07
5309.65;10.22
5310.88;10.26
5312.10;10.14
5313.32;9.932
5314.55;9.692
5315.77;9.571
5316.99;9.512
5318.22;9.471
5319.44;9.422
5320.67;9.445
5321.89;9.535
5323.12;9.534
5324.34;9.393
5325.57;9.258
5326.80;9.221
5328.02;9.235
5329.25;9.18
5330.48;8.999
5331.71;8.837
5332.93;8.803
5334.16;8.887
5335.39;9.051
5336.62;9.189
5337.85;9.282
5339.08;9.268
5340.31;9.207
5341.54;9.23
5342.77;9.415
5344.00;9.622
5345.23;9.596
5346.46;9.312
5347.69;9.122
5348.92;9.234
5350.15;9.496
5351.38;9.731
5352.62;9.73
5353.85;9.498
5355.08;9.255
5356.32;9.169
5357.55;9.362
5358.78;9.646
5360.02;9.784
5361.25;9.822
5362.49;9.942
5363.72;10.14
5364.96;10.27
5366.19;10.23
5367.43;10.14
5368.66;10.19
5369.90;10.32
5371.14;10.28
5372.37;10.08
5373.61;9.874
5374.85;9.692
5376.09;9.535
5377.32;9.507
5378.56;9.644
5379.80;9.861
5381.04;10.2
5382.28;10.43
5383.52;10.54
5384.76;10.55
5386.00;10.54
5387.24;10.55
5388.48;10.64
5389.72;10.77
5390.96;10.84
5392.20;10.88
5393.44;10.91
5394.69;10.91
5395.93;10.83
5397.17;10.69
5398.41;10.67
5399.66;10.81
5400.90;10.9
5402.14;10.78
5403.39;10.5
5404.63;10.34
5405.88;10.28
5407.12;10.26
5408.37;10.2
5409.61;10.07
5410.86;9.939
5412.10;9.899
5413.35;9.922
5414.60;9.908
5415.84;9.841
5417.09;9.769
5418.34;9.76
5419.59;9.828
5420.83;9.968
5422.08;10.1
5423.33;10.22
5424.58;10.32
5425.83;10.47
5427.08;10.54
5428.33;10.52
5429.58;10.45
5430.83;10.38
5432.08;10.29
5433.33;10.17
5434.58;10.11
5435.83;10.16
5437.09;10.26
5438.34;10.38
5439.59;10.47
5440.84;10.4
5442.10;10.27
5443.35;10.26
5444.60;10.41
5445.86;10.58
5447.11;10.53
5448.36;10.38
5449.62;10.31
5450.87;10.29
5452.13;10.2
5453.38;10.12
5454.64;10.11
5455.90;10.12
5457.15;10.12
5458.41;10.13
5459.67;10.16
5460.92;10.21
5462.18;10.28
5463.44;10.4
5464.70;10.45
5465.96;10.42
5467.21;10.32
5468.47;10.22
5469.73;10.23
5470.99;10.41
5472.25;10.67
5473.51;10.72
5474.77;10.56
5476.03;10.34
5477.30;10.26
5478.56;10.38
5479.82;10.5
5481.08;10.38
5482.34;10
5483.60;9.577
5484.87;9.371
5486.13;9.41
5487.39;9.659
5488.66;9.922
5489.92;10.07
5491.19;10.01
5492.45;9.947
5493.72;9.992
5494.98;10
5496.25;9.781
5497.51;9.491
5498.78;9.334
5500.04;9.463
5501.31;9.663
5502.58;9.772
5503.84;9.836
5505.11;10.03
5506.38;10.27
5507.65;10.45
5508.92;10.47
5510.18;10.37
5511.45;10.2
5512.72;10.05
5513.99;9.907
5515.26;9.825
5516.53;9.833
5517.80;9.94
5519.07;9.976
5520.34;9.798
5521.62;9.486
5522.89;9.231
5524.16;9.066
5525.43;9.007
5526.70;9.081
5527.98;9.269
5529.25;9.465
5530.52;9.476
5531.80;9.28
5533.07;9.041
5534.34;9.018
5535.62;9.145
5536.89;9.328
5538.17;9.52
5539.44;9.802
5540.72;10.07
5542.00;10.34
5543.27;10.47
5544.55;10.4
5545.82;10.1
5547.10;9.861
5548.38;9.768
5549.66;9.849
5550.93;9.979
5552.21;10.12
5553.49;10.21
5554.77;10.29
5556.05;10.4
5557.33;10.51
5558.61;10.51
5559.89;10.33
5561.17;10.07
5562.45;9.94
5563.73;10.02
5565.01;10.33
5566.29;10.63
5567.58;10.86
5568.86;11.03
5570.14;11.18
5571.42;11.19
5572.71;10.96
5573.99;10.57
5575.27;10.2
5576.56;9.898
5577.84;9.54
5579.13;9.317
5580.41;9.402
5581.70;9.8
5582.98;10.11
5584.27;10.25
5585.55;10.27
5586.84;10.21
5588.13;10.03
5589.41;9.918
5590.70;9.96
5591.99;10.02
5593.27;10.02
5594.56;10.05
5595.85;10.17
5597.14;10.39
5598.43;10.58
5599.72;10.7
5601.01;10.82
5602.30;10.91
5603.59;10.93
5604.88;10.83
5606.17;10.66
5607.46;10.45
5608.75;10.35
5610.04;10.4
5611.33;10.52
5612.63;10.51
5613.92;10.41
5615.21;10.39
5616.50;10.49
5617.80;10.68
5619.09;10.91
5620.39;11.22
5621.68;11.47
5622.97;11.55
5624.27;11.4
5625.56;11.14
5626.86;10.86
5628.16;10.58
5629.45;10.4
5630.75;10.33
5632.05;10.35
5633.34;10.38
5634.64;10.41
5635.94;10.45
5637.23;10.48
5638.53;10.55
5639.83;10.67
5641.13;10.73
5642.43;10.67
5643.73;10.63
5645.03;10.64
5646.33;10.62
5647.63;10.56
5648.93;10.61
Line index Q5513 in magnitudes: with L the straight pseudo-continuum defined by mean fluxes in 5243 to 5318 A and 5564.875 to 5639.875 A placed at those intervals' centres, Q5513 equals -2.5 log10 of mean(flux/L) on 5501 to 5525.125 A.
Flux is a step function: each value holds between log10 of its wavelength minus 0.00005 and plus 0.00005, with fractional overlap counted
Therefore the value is 0.053 mag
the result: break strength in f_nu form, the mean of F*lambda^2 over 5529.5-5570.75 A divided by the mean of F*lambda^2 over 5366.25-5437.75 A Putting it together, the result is 1.0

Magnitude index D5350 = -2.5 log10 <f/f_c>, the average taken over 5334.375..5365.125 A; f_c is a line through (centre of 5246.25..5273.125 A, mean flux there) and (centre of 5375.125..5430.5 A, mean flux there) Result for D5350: 0.108 mag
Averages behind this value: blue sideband 10.7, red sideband 10.3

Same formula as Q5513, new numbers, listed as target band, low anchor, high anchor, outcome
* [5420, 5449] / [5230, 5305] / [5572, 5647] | 0.001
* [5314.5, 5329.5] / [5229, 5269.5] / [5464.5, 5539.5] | 0.107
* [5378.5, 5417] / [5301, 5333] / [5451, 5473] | -0.052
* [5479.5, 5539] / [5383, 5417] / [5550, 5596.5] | 0.066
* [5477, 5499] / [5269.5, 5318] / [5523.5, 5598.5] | 0.005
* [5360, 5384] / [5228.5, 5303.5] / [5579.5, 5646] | 0.030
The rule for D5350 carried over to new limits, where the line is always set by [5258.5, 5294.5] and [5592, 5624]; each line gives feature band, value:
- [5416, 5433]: 0.011 mag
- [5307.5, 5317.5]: 0.016 mag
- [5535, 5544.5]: 0.071 mag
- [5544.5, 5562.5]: 0.040 mag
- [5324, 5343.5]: 0.109 mag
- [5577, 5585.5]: 0.086 mag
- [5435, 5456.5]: 0.003 mag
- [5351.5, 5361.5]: 0.070 mag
